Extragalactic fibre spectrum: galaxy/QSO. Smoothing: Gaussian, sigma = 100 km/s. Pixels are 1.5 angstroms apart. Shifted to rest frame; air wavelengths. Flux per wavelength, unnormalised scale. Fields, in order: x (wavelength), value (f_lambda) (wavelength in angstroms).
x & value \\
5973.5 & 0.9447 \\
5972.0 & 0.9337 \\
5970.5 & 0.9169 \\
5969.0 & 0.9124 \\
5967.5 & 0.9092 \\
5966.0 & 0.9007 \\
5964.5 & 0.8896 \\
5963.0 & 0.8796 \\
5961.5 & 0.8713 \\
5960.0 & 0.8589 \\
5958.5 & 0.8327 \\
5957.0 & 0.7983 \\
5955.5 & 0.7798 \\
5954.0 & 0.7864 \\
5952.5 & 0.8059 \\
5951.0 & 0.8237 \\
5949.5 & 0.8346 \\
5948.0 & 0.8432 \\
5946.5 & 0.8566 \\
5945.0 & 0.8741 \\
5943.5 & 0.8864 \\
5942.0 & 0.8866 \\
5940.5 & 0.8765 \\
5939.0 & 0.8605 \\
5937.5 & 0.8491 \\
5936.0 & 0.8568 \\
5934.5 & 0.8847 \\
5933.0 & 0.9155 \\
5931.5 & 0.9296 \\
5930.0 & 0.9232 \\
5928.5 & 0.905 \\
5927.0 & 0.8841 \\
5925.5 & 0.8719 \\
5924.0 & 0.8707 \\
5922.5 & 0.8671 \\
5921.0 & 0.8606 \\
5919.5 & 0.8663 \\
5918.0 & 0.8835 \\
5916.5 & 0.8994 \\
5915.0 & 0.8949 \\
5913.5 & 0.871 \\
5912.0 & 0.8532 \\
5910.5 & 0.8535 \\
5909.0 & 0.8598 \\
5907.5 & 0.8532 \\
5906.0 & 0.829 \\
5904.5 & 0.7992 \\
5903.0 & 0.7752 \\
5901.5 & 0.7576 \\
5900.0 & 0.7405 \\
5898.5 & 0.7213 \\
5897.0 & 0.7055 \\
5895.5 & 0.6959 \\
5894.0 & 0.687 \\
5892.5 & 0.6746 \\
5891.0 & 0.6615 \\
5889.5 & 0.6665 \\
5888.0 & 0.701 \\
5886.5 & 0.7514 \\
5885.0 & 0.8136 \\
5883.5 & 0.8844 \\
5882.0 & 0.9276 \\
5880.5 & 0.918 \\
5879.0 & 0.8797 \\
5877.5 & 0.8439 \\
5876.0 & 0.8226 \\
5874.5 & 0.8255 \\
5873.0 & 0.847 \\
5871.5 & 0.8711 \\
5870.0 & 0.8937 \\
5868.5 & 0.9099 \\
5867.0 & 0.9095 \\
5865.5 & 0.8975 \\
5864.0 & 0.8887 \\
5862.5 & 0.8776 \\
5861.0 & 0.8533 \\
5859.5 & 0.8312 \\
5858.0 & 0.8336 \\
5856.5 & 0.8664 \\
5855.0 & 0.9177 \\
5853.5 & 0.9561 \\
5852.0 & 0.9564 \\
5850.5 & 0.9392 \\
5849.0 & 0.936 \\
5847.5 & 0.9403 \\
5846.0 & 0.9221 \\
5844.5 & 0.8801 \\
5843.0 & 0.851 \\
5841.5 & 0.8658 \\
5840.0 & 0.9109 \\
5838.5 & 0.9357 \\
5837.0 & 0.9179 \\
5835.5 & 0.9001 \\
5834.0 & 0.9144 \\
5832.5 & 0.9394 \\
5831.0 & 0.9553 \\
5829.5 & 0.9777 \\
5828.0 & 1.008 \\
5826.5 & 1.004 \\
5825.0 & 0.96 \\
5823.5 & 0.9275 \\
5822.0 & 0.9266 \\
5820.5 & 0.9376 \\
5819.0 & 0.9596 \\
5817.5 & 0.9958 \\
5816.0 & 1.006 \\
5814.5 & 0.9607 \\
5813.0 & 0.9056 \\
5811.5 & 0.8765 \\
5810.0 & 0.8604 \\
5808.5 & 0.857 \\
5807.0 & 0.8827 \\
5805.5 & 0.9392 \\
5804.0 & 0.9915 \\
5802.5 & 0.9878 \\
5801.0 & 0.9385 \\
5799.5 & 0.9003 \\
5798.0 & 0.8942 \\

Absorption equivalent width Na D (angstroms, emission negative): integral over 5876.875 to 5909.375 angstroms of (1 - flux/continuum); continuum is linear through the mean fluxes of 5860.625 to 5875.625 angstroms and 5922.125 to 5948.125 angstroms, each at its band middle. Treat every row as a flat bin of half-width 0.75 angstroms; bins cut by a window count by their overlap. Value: 3.70 angstroms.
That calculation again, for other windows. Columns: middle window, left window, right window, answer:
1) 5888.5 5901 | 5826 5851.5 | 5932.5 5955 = 2.7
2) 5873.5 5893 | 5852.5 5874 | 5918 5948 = 1.8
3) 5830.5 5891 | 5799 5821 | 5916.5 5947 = 2.4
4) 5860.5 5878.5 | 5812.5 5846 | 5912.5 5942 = 0.9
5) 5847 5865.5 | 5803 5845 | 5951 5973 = 0.3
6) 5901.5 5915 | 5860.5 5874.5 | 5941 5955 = 0.4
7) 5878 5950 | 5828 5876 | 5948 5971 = 3.3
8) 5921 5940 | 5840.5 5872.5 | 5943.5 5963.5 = -0.8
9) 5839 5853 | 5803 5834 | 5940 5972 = 0.2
